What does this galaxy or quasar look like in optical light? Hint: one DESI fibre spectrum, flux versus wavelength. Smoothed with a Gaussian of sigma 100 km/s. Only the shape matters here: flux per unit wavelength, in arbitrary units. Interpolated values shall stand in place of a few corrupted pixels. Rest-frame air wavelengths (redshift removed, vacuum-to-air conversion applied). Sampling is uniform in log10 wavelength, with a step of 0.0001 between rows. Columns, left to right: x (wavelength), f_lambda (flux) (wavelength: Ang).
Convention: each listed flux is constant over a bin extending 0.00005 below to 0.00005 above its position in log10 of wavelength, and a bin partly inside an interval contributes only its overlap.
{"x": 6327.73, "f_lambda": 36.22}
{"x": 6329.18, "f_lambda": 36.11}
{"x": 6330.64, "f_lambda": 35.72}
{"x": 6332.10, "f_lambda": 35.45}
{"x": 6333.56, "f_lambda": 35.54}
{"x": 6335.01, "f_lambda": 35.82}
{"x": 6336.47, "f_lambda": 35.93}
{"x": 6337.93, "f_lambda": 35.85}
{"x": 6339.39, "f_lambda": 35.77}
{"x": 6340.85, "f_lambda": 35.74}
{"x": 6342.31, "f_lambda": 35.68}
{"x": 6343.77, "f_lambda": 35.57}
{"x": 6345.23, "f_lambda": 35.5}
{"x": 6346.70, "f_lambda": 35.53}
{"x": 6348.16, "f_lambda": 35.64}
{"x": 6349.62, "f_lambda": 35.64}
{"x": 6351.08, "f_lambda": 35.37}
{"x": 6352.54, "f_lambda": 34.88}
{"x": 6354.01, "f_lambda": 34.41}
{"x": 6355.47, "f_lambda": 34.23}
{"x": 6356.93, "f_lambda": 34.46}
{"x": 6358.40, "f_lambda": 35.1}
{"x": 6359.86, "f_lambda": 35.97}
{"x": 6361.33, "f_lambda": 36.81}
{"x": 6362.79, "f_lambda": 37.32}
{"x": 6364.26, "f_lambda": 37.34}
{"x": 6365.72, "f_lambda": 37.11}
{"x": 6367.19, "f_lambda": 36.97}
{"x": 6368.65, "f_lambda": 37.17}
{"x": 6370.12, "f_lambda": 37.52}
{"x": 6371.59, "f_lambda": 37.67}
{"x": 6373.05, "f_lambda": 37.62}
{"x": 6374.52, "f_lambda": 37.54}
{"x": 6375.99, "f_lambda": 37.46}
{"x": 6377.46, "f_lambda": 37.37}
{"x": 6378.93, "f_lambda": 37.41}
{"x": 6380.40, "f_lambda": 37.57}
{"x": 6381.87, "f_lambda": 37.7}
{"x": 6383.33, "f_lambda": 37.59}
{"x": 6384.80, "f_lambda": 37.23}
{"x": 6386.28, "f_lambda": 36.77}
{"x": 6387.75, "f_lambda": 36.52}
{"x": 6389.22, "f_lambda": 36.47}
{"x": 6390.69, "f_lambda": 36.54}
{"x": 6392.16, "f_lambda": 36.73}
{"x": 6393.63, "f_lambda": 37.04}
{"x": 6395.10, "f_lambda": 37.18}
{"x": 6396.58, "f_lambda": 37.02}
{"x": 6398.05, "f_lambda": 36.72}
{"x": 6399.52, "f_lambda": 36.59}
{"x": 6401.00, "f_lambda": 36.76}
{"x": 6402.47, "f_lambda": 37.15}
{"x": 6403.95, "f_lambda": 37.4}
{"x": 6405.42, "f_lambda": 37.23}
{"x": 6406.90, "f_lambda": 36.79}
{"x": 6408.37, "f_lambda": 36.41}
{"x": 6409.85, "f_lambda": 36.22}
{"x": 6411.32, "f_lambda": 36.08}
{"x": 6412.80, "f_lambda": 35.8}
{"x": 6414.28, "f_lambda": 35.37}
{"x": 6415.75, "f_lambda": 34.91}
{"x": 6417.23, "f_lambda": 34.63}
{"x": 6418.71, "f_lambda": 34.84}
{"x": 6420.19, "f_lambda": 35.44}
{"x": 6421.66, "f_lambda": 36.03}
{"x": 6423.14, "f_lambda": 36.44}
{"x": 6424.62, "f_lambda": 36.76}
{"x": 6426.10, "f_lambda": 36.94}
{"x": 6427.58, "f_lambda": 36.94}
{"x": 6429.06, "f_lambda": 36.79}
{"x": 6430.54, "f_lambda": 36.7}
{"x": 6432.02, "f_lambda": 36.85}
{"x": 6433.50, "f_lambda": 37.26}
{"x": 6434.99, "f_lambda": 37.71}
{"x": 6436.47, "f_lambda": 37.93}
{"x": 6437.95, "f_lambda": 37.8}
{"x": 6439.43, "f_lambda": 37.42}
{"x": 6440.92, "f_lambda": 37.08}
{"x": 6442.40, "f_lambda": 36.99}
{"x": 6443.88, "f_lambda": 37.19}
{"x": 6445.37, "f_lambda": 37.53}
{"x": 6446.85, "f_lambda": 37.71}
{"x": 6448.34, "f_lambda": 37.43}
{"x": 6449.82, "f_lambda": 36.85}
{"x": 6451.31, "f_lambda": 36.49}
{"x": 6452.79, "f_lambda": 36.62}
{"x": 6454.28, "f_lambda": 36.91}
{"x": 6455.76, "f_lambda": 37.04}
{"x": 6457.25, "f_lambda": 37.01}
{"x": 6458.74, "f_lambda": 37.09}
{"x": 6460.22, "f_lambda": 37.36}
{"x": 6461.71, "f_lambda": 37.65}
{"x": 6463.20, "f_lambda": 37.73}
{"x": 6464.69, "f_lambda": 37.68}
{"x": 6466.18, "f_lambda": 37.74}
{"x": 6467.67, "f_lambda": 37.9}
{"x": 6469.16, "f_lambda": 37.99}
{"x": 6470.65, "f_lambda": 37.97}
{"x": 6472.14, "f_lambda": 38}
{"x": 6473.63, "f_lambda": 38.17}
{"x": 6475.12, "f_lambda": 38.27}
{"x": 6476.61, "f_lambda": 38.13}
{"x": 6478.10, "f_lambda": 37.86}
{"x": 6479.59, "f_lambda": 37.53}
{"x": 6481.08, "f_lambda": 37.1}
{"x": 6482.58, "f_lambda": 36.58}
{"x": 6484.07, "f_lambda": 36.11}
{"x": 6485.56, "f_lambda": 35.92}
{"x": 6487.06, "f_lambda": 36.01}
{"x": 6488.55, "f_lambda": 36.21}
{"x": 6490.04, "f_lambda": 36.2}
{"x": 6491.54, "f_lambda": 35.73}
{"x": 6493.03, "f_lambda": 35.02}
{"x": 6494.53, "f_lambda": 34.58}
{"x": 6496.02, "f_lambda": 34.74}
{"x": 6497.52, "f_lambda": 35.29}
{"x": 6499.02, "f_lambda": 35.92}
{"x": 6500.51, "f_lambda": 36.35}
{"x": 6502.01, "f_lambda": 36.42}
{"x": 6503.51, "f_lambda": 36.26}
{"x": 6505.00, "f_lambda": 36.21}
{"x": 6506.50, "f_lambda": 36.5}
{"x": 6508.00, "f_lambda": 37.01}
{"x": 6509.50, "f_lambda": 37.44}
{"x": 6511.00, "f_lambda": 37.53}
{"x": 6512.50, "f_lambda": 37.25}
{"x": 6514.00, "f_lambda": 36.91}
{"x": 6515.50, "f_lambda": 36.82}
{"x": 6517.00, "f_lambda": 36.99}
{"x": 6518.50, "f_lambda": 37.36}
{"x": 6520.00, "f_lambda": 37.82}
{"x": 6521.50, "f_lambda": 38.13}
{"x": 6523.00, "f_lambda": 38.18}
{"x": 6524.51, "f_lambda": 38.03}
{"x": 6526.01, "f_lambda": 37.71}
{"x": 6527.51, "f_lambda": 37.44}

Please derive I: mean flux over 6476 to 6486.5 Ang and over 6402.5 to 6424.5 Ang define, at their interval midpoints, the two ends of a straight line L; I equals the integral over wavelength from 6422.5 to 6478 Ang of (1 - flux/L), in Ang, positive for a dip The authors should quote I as -1.2 Ang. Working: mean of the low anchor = 36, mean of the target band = 37.4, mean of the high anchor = 37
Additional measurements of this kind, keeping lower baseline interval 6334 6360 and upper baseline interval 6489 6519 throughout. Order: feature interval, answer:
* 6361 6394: -1.5 Ang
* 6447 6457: -0.3 Ang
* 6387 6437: -1.1 Ang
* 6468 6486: -0.7 Ang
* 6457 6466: -0.3 Ang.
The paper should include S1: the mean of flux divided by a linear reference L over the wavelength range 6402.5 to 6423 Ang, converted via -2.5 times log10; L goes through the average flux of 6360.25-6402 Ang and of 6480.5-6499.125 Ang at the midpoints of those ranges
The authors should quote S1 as 0.02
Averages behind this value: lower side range 37.1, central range 36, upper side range 35.8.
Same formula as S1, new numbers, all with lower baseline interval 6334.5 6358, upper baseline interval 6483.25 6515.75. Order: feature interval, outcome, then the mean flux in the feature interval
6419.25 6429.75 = -0.02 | 36.5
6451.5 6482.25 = -0.05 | 37.6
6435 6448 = -0.05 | 37.5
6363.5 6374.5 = -0.06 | 37.4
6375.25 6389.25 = -0.05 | 37.2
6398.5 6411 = -0.03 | 36.8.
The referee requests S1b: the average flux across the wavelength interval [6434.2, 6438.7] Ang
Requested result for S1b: 37.8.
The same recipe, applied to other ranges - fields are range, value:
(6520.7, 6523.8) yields 38.1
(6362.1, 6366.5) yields 37.2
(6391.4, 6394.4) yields 37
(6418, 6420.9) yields 35.1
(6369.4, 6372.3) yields 37.6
